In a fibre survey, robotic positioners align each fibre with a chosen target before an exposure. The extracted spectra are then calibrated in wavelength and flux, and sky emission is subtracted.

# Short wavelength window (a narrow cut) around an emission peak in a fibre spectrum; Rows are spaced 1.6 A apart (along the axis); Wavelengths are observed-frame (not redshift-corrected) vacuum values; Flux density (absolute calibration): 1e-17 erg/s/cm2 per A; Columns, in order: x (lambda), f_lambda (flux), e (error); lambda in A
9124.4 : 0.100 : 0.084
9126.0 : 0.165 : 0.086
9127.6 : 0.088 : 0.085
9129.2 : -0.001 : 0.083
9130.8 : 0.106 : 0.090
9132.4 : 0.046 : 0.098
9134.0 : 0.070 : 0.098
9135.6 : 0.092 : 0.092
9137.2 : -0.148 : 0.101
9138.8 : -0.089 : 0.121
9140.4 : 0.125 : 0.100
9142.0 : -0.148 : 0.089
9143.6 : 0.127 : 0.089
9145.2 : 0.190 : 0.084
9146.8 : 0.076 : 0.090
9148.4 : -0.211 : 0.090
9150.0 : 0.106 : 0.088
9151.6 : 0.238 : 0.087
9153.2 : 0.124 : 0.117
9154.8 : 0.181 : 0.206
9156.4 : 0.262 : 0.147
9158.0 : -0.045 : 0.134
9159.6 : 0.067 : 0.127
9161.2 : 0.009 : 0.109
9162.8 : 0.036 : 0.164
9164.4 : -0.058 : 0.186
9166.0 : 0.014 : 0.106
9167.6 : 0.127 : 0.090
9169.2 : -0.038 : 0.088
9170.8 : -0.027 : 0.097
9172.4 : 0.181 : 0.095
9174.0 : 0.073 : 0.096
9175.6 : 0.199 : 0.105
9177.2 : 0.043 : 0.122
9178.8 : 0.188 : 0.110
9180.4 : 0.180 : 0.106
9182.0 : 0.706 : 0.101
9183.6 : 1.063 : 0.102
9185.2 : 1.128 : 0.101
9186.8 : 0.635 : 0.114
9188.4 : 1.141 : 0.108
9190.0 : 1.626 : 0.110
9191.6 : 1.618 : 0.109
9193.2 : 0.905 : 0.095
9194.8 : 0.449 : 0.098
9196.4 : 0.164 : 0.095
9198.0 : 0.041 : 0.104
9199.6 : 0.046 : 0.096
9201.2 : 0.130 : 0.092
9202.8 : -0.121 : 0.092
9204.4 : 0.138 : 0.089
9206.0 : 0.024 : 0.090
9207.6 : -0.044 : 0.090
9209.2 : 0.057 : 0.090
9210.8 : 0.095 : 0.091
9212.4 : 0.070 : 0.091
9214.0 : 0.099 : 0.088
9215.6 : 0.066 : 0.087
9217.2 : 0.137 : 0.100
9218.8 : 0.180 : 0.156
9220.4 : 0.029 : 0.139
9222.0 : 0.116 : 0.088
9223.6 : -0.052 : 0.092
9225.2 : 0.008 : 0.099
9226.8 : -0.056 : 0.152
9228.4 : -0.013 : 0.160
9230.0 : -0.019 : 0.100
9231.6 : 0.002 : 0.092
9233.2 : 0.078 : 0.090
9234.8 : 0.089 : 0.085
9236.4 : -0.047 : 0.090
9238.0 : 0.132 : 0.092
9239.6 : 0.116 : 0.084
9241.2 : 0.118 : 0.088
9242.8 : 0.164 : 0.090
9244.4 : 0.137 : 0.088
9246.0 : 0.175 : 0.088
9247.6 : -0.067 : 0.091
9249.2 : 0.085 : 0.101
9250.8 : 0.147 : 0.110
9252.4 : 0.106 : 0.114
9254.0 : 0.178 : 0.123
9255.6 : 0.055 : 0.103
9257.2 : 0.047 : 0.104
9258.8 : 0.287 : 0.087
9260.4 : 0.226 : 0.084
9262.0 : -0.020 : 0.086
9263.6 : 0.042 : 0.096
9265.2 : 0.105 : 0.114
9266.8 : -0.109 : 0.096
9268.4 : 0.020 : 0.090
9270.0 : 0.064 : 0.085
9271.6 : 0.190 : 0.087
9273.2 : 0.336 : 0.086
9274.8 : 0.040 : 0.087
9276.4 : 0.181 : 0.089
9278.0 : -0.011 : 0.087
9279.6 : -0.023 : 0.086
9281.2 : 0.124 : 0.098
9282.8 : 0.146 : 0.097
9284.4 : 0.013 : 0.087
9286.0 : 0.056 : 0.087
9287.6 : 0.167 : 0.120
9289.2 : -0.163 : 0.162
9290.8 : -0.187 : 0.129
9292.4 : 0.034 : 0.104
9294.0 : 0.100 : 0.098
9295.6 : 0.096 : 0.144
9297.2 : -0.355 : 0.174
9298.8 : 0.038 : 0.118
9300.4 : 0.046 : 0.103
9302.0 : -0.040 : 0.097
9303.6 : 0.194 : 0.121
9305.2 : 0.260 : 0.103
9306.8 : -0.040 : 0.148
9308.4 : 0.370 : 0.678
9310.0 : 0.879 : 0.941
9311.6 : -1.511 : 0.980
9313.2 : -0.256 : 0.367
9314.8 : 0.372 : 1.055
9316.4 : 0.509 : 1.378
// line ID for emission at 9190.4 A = [O II] 3727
